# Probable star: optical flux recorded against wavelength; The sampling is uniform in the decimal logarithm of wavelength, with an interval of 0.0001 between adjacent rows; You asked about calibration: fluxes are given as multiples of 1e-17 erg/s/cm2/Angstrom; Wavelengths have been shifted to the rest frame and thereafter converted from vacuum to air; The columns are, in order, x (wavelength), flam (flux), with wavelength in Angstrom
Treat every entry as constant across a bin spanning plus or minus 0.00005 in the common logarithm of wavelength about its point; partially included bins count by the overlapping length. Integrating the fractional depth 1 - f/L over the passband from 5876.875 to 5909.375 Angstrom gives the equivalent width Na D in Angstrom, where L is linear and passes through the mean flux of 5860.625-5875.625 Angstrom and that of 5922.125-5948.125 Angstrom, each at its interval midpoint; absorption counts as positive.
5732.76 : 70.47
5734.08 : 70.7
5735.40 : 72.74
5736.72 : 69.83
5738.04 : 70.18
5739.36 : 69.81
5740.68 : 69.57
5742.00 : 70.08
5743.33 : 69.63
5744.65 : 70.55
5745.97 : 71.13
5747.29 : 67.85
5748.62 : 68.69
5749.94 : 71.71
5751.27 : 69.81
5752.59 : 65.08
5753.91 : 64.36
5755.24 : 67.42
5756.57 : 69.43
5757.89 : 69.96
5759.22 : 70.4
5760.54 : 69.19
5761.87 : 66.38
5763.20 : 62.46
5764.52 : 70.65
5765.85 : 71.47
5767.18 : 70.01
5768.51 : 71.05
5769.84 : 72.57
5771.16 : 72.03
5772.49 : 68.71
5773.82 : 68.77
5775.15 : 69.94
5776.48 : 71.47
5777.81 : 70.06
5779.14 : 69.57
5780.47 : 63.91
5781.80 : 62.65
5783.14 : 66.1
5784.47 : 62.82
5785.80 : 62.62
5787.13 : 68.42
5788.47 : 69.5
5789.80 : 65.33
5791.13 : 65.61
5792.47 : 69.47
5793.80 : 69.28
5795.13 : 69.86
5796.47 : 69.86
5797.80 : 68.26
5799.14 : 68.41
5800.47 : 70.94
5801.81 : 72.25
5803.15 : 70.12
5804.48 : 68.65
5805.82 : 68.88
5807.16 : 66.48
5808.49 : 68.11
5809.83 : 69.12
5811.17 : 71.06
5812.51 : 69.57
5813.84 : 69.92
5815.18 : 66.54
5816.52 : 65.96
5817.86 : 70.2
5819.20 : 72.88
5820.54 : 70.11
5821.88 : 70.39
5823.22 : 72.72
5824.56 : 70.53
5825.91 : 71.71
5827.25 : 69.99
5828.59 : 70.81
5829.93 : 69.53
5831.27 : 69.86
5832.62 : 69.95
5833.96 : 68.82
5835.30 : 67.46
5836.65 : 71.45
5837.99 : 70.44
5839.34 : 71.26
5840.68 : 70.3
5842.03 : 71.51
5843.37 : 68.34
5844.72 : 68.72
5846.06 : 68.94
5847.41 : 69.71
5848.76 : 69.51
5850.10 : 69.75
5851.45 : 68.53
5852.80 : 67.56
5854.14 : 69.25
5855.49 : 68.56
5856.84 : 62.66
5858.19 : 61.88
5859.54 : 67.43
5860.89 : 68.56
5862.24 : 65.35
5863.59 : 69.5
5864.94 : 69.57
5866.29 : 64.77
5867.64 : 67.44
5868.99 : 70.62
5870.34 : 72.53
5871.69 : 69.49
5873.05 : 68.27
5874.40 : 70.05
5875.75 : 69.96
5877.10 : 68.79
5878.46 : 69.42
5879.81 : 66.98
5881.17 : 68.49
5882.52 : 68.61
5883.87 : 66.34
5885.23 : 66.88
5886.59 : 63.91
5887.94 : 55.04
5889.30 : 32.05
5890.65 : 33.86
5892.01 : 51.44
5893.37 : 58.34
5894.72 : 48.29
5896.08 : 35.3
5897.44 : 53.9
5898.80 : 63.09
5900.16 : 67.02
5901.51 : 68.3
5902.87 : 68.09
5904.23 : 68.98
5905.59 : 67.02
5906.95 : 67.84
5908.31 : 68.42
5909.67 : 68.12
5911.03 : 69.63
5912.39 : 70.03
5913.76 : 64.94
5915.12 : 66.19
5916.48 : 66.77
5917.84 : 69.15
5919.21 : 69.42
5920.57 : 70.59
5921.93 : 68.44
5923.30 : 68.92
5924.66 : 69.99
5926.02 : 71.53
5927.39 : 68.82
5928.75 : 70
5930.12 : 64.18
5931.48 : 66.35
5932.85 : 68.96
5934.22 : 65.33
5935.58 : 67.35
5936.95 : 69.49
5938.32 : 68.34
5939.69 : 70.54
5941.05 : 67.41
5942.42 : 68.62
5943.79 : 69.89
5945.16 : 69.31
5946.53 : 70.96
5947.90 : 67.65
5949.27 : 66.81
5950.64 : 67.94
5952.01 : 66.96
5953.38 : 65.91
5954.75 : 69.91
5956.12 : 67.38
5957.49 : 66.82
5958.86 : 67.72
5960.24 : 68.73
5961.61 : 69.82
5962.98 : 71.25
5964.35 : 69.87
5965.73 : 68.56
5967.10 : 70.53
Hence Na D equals 4.0 Angstrom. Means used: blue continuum 68.8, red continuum 68.6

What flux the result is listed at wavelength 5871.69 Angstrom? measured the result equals 69.49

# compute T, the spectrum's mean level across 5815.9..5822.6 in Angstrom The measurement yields 70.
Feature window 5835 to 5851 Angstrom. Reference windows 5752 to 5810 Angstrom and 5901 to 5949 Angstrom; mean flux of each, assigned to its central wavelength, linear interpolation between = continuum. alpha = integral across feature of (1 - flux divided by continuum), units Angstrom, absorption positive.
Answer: -0.3 Angstrom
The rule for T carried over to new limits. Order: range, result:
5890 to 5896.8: 45.5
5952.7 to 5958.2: 67.6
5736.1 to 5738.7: 70.1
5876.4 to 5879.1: 69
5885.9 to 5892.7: 47.3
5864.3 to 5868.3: 67.3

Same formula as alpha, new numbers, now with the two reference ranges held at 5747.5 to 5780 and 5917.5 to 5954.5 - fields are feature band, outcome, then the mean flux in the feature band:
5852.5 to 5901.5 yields 4.2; 62.8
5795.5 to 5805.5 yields -0.1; 69.7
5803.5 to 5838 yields -0.4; 69.7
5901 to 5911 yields 0.1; 68.2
